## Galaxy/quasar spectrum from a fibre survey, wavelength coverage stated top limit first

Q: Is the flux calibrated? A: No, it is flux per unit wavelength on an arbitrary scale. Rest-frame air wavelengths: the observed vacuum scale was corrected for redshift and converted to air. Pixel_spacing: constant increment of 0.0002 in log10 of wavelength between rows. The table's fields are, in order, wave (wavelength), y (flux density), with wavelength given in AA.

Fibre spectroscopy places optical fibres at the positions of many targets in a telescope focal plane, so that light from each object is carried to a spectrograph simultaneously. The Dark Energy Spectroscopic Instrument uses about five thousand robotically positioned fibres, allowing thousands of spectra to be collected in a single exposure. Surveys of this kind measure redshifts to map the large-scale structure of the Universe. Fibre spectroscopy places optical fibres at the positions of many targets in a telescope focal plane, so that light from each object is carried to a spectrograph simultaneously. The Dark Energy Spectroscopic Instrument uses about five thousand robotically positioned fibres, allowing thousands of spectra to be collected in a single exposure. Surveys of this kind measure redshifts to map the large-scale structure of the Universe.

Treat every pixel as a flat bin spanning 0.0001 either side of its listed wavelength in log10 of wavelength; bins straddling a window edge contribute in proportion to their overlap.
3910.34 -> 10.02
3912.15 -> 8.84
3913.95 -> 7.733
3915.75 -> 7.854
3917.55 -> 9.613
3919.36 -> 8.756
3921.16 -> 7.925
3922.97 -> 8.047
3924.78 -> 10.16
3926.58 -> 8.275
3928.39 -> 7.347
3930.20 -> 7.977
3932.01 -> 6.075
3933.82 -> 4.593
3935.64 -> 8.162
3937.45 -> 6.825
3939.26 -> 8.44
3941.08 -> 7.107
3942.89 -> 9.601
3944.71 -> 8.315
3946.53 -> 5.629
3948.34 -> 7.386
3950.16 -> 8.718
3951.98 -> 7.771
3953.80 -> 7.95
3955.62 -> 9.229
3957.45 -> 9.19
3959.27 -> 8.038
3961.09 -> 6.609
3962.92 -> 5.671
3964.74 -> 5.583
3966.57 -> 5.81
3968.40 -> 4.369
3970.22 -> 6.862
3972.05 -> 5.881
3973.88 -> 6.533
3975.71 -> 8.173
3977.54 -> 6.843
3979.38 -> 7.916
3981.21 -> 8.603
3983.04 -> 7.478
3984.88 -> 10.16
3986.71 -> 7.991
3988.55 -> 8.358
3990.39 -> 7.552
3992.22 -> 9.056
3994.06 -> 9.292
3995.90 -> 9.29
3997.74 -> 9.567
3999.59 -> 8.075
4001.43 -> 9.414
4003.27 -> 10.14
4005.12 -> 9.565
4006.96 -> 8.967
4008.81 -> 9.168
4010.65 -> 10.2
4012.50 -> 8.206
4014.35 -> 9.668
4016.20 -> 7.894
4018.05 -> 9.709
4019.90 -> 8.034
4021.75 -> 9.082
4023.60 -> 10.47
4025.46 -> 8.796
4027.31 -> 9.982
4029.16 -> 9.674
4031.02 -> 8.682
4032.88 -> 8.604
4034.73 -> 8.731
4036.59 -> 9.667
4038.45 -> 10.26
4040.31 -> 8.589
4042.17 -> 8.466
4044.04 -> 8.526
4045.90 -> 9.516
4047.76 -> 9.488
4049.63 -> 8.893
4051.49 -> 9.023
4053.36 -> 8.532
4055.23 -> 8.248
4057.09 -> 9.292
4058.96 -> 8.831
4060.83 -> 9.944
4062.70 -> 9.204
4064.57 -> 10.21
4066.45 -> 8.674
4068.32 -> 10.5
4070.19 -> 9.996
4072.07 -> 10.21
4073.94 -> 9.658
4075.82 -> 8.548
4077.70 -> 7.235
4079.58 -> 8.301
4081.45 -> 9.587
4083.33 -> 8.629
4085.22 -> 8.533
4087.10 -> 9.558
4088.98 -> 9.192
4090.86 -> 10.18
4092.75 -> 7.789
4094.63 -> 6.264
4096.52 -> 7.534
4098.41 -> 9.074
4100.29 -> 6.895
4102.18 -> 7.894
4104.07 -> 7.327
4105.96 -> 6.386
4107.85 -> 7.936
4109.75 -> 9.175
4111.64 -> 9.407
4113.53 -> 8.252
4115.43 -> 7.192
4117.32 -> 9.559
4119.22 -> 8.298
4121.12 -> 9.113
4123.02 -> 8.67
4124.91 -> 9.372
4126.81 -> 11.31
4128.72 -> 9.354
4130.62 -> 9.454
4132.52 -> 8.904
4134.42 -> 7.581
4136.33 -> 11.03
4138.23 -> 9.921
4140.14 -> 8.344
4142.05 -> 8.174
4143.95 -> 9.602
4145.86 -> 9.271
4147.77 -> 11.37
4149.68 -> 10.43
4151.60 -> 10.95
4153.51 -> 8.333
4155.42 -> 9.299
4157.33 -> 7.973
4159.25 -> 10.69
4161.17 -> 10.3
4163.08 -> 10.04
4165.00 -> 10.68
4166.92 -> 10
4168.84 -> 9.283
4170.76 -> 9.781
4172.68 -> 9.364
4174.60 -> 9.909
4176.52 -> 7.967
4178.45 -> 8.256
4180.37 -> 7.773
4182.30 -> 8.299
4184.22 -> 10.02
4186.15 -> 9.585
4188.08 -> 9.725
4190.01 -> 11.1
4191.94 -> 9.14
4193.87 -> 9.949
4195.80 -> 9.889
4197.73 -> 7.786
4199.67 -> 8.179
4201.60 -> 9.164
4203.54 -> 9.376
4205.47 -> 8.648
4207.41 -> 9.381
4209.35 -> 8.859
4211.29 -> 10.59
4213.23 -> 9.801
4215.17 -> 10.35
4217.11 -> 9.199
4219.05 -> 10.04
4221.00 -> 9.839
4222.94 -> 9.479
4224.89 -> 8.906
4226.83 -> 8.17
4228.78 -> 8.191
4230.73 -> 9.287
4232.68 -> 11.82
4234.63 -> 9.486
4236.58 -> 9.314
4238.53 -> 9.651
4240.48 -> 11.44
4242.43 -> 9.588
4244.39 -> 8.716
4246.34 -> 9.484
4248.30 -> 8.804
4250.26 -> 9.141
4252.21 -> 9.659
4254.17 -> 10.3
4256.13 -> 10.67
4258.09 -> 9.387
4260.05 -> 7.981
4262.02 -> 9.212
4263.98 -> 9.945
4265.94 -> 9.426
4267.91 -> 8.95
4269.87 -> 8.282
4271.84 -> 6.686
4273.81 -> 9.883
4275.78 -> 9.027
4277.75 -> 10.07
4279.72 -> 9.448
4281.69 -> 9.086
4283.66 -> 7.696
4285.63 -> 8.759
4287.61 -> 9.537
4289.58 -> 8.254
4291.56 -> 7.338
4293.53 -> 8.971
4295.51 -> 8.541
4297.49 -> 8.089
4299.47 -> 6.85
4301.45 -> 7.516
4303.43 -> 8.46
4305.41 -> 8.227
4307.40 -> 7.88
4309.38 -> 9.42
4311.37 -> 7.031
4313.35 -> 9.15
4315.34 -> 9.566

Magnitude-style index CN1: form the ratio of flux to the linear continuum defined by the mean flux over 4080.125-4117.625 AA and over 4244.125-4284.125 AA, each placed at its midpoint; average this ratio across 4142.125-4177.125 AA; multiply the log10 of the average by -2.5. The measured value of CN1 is -0.13 mag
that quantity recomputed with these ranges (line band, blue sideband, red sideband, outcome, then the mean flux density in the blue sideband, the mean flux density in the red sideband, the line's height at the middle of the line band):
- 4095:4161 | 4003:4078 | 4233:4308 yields 0.02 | 9.21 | 8.97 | 9.12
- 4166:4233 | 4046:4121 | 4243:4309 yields -0.07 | 8.71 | 8.8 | 8.77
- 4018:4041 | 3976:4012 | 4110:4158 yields -0.04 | 8.81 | 9.26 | 8.92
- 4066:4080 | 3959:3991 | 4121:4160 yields -0.08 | 7.11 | 9.49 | 8.52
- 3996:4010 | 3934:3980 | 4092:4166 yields -0.20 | 7.25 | 8.96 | 7.71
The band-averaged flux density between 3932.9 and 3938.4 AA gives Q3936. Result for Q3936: 6.54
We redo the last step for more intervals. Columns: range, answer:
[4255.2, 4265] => 9.43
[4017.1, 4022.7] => 8.95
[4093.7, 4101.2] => 7.45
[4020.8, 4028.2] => 9.58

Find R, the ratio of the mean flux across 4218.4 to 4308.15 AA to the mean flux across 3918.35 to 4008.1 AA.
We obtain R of 1.15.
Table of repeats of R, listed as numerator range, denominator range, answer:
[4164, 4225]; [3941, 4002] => 1.21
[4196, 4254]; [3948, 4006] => 1.19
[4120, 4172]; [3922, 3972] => 1.30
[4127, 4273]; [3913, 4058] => 1.13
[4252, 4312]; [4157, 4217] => 0.93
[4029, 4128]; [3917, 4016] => 1.10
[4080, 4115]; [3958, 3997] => 1.11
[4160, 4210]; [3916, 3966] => 1.21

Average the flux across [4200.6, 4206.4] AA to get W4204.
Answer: 9.07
